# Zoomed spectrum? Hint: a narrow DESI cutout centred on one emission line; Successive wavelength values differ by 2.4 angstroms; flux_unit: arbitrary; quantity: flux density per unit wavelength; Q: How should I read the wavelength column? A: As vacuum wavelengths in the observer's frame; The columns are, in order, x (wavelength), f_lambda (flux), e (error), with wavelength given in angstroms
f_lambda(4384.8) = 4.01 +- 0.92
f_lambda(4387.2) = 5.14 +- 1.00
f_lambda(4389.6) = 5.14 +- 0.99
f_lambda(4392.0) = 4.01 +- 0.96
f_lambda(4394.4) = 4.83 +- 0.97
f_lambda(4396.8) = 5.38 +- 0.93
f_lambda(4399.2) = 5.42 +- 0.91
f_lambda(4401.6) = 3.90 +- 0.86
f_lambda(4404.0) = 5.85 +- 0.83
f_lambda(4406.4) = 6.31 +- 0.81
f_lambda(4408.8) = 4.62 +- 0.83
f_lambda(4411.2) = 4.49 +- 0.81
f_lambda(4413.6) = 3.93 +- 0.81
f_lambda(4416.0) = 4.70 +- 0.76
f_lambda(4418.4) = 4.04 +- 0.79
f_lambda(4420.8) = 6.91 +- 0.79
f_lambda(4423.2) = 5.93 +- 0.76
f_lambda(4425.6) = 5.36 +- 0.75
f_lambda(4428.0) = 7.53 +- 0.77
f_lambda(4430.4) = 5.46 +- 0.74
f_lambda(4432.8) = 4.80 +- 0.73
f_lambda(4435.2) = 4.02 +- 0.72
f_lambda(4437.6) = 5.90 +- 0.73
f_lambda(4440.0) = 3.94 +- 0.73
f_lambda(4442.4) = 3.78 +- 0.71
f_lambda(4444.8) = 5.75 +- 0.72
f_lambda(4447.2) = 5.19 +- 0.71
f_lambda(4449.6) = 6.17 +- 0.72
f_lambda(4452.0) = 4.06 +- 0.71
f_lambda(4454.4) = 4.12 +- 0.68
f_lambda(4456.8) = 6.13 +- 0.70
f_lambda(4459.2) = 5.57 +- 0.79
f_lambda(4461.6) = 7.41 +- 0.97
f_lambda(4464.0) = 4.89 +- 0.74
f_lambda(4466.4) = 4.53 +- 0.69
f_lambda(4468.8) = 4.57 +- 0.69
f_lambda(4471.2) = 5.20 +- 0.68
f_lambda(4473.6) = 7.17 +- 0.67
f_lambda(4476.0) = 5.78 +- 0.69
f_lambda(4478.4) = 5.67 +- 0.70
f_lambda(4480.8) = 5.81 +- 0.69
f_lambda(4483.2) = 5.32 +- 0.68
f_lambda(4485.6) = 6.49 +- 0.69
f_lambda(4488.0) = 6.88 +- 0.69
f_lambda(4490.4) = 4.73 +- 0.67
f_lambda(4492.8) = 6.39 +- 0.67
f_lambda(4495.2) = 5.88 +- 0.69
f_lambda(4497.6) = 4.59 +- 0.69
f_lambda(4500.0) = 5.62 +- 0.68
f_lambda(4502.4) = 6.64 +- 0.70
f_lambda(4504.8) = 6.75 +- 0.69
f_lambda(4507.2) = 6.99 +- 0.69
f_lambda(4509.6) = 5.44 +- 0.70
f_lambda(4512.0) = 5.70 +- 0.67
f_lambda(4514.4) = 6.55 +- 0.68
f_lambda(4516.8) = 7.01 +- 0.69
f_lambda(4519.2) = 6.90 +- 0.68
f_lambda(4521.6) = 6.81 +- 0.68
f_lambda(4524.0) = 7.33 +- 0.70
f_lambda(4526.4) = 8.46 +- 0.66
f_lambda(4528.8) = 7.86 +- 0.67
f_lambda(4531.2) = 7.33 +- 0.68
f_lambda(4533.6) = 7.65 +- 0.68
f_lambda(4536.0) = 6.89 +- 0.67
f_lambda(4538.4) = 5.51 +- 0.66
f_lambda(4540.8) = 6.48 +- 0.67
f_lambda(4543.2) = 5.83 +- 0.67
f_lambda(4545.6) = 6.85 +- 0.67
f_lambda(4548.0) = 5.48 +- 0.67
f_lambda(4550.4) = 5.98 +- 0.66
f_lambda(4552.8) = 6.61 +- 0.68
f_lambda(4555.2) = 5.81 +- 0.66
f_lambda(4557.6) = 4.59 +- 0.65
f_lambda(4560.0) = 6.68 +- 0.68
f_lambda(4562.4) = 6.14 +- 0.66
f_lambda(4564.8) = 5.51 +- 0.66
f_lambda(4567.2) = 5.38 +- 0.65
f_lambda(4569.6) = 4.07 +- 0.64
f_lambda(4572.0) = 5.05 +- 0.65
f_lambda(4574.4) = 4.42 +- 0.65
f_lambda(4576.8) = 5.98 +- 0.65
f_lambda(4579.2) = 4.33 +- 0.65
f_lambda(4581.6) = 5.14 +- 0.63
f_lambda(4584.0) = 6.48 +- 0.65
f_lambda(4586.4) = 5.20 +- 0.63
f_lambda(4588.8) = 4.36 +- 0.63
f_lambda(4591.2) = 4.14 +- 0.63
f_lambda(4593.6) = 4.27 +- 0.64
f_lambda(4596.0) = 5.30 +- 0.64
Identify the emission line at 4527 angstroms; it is C III]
